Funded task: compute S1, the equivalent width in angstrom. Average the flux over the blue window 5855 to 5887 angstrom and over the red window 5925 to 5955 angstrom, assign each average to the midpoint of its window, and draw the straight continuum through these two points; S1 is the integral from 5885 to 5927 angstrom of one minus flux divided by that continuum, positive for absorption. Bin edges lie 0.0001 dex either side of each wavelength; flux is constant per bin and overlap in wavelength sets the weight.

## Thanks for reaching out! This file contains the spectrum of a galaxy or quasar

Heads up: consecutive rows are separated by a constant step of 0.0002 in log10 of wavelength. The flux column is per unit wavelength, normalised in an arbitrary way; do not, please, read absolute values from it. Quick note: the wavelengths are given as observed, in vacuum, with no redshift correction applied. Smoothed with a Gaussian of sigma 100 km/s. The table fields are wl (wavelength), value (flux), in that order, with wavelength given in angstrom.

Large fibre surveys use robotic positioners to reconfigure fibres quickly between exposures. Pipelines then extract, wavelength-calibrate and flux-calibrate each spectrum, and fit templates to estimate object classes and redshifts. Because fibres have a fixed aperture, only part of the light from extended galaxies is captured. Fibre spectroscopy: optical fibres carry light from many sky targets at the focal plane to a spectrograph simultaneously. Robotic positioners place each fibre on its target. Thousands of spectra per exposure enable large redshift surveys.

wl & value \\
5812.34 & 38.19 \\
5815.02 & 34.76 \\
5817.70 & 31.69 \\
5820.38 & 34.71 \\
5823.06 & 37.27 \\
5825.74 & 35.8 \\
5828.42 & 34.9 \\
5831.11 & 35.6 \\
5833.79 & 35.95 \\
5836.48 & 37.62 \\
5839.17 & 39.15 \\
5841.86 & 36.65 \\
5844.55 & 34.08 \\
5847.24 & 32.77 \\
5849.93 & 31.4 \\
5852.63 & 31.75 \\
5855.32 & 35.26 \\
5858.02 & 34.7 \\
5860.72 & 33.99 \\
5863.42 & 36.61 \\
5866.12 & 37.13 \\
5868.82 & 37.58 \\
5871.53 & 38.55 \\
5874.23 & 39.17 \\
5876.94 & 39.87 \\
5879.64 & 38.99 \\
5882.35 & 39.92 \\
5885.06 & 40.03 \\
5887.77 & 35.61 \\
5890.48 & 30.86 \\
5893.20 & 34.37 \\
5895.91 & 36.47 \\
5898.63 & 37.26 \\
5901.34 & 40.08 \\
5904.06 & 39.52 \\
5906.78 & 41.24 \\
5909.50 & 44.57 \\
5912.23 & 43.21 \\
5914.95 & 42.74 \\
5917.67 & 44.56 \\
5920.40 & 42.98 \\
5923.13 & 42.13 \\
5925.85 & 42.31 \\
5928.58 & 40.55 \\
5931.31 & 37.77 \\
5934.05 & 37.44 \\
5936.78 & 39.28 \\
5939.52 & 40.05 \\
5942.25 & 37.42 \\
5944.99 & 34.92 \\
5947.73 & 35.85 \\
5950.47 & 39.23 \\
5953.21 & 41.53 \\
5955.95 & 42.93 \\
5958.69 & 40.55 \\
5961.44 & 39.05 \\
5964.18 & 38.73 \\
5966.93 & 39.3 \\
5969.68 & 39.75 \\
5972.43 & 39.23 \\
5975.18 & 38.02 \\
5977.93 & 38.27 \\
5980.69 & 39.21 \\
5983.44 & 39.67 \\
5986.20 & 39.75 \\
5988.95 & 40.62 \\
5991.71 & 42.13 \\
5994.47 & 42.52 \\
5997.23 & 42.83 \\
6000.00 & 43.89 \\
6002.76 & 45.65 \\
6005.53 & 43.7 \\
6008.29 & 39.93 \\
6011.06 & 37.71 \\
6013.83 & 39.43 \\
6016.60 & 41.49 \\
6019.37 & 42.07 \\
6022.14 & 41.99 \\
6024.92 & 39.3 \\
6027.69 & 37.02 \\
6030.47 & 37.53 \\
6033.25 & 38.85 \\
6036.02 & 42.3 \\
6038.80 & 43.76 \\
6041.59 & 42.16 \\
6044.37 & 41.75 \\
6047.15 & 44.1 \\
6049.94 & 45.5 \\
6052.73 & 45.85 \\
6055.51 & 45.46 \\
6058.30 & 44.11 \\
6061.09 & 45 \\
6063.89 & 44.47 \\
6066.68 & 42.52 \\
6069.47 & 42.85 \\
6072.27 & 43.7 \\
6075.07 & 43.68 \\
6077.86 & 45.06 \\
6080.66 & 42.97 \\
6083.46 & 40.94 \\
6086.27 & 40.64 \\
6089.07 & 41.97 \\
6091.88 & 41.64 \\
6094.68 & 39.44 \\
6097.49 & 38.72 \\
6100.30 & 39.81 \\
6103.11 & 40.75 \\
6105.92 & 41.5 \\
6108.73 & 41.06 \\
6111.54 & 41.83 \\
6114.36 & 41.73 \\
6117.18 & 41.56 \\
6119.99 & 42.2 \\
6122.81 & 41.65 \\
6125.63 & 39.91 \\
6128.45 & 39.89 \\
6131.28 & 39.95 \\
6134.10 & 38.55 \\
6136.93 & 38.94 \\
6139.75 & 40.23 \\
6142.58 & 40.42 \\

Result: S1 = -1.8 angstrom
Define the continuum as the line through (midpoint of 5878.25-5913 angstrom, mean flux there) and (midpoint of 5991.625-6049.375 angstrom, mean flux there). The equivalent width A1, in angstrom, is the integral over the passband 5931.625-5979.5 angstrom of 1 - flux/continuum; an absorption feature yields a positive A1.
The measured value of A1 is 1.3 angstrom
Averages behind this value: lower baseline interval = 38.6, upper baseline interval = 41.5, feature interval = 38.9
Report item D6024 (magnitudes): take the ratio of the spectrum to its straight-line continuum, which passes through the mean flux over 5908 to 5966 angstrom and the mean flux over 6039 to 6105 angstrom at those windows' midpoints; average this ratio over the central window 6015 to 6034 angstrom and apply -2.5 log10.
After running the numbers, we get 0.06 mag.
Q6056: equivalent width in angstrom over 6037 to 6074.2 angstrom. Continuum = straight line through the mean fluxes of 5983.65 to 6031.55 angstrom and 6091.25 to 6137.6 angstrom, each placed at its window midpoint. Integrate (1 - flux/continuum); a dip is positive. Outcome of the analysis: -2.8 angstrom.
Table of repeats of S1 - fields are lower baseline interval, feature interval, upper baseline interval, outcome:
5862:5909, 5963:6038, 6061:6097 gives 0.4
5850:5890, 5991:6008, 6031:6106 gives -1.2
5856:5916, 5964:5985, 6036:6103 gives 0.7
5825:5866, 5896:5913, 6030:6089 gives -1.5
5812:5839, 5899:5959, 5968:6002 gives -2.5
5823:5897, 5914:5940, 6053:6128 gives -2.1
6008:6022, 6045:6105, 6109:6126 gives -2.6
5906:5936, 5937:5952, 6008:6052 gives 1.4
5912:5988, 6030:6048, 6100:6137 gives -0.6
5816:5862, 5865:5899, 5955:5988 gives -0.9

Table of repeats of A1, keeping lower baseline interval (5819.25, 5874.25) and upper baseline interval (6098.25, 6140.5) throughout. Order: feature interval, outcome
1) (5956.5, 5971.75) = -0.7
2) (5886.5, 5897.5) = 0.6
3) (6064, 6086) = -1.8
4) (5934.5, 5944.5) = -0.3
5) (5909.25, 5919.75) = -1.9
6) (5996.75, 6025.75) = -2.2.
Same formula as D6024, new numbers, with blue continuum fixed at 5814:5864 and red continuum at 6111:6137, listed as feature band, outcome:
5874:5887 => -0.106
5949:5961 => -0.100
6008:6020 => -0.043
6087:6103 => -0.008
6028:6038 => -0.020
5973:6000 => -0.071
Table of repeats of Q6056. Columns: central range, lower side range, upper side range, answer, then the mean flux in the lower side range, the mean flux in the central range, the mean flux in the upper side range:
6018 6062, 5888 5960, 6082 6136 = -2.2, 39.5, 42.3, 40.7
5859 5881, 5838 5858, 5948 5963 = -1.3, 34.4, 37.7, 40.3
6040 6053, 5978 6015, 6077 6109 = -0.8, 41.2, 43.7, 41.1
